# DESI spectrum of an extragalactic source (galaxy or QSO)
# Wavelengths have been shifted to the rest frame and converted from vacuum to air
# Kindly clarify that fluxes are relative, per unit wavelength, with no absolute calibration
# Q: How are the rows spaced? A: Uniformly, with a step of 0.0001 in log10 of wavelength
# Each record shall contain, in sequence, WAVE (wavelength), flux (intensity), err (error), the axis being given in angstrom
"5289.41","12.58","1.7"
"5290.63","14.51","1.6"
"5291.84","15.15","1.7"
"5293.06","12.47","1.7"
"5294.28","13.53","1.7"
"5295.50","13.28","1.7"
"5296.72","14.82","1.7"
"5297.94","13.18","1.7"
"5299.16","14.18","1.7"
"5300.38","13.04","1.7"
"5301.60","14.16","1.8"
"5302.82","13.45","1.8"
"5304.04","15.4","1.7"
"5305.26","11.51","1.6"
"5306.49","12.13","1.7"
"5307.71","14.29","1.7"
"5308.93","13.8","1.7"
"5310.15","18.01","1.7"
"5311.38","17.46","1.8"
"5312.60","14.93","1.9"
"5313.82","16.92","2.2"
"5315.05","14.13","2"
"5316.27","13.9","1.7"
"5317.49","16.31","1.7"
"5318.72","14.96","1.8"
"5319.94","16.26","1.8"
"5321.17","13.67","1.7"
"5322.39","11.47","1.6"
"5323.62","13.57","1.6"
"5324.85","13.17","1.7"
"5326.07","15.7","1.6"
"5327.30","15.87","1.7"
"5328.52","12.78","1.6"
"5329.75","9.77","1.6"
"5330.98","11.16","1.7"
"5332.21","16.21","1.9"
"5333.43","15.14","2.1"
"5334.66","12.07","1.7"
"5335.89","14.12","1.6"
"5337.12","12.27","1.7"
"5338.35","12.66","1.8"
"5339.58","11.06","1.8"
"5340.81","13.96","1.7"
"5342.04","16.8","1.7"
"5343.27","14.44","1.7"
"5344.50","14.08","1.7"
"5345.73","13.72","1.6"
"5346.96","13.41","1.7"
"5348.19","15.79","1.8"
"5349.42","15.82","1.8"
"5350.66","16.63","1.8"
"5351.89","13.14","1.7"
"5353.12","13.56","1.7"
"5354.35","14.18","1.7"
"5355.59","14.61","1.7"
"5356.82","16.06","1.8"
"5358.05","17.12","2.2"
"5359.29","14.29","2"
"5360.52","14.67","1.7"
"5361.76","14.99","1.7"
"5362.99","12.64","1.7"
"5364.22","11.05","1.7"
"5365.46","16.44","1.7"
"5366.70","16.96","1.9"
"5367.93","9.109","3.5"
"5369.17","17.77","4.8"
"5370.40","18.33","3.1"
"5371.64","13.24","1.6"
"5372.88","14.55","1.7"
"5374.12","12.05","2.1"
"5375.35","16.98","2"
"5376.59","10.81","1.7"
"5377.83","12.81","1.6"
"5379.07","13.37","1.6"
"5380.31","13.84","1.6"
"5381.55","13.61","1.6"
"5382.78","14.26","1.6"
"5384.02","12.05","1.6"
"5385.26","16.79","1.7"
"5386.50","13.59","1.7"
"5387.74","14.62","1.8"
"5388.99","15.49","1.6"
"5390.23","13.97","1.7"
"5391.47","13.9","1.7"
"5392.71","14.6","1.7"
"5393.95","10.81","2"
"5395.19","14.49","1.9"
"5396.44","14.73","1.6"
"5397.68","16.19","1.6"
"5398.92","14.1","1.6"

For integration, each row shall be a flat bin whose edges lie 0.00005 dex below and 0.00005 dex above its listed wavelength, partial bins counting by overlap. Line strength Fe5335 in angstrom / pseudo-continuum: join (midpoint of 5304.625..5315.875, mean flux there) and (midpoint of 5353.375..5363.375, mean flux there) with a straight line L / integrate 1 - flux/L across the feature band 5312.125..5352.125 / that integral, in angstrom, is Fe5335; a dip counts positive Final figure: 1.8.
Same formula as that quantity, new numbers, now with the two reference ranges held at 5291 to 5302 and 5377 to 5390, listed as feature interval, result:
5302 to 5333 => -1.02 angstrom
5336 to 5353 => -0.28 angstrom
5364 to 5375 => -0.49 angstrom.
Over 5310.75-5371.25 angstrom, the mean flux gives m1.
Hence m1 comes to 14.4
